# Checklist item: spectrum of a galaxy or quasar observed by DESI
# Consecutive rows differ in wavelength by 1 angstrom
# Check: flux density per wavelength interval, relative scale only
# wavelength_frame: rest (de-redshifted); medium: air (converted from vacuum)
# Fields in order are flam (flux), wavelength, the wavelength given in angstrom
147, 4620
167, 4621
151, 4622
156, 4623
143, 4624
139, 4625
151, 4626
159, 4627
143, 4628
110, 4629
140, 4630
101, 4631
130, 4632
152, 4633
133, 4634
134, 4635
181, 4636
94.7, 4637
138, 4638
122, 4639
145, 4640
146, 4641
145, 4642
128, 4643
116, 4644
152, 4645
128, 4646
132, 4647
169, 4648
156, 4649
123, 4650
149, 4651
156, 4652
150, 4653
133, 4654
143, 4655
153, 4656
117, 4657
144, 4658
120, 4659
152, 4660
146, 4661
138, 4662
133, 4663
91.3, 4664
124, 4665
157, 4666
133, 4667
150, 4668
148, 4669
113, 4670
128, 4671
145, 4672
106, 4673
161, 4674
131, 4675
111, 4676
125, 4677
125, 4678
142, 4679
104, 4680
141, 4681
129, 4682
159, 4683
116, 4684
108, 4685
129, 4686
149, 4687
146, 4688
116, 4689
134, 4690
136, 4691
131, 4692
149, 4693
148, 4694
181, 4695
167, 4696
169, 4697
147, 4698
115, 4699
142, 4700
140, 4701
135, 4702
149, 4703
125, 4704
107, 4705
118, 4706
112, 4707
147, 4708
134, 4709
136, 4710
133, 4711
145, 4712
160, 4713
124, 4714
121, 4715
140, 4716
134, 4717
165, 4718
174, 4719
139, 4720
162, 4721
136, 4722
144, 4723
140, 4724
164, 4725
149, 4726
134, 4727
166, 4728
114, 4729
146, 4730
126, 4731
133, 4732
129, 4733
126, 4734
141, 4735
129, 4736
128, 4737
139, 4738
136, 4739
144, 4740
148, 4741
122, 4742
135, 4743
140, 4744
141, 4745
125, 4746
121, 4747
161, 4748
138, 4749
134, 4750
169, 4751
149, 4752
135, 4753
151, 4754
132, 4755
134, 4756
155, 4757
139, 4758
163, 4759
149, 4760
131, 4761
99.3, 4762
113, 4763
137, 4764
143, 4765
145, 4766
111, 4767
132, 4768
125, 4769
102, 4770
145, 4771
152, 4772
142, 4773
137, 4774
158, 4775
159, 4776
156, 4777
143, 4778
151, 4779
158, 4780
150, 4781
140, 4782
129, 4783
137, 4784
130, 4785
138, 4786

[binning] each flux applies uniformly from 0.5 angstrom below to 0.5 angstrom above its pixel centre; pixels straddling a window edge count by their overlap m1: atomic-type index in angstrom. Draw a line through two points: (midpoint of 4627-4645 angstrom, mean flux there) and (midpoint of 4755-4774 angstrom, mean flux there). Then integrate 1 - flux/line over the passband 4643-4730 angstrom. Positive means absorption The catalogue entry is -2.4 angstrom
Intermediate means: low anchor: 134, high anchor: 134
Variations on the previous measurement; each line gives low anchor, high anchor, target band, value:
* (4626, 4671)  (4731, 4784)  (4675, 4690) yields 0.9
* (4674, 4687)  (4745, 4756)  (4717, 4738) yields -0.8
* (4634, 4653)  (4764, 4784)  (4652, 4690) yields 1.8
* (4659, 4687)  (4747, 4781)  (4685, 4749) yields -1.5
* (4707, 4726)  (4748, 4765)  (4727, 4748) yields 1.0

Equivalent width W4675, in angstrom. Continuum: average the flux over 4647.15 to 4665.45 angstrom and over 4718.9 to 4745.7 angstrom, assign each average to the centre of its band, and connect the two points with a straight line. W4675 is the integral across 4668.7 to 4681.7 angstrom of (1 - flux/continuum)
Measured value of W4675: 0.93 angstrom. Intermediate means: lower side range 139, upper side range 140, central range 129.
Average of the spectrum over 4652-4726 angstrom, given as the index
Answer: 137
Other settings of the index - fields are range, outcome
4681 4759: 139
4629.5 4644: 134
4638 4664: 139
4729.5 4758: 138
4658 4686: 131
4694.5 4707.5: 139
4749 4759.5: 146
